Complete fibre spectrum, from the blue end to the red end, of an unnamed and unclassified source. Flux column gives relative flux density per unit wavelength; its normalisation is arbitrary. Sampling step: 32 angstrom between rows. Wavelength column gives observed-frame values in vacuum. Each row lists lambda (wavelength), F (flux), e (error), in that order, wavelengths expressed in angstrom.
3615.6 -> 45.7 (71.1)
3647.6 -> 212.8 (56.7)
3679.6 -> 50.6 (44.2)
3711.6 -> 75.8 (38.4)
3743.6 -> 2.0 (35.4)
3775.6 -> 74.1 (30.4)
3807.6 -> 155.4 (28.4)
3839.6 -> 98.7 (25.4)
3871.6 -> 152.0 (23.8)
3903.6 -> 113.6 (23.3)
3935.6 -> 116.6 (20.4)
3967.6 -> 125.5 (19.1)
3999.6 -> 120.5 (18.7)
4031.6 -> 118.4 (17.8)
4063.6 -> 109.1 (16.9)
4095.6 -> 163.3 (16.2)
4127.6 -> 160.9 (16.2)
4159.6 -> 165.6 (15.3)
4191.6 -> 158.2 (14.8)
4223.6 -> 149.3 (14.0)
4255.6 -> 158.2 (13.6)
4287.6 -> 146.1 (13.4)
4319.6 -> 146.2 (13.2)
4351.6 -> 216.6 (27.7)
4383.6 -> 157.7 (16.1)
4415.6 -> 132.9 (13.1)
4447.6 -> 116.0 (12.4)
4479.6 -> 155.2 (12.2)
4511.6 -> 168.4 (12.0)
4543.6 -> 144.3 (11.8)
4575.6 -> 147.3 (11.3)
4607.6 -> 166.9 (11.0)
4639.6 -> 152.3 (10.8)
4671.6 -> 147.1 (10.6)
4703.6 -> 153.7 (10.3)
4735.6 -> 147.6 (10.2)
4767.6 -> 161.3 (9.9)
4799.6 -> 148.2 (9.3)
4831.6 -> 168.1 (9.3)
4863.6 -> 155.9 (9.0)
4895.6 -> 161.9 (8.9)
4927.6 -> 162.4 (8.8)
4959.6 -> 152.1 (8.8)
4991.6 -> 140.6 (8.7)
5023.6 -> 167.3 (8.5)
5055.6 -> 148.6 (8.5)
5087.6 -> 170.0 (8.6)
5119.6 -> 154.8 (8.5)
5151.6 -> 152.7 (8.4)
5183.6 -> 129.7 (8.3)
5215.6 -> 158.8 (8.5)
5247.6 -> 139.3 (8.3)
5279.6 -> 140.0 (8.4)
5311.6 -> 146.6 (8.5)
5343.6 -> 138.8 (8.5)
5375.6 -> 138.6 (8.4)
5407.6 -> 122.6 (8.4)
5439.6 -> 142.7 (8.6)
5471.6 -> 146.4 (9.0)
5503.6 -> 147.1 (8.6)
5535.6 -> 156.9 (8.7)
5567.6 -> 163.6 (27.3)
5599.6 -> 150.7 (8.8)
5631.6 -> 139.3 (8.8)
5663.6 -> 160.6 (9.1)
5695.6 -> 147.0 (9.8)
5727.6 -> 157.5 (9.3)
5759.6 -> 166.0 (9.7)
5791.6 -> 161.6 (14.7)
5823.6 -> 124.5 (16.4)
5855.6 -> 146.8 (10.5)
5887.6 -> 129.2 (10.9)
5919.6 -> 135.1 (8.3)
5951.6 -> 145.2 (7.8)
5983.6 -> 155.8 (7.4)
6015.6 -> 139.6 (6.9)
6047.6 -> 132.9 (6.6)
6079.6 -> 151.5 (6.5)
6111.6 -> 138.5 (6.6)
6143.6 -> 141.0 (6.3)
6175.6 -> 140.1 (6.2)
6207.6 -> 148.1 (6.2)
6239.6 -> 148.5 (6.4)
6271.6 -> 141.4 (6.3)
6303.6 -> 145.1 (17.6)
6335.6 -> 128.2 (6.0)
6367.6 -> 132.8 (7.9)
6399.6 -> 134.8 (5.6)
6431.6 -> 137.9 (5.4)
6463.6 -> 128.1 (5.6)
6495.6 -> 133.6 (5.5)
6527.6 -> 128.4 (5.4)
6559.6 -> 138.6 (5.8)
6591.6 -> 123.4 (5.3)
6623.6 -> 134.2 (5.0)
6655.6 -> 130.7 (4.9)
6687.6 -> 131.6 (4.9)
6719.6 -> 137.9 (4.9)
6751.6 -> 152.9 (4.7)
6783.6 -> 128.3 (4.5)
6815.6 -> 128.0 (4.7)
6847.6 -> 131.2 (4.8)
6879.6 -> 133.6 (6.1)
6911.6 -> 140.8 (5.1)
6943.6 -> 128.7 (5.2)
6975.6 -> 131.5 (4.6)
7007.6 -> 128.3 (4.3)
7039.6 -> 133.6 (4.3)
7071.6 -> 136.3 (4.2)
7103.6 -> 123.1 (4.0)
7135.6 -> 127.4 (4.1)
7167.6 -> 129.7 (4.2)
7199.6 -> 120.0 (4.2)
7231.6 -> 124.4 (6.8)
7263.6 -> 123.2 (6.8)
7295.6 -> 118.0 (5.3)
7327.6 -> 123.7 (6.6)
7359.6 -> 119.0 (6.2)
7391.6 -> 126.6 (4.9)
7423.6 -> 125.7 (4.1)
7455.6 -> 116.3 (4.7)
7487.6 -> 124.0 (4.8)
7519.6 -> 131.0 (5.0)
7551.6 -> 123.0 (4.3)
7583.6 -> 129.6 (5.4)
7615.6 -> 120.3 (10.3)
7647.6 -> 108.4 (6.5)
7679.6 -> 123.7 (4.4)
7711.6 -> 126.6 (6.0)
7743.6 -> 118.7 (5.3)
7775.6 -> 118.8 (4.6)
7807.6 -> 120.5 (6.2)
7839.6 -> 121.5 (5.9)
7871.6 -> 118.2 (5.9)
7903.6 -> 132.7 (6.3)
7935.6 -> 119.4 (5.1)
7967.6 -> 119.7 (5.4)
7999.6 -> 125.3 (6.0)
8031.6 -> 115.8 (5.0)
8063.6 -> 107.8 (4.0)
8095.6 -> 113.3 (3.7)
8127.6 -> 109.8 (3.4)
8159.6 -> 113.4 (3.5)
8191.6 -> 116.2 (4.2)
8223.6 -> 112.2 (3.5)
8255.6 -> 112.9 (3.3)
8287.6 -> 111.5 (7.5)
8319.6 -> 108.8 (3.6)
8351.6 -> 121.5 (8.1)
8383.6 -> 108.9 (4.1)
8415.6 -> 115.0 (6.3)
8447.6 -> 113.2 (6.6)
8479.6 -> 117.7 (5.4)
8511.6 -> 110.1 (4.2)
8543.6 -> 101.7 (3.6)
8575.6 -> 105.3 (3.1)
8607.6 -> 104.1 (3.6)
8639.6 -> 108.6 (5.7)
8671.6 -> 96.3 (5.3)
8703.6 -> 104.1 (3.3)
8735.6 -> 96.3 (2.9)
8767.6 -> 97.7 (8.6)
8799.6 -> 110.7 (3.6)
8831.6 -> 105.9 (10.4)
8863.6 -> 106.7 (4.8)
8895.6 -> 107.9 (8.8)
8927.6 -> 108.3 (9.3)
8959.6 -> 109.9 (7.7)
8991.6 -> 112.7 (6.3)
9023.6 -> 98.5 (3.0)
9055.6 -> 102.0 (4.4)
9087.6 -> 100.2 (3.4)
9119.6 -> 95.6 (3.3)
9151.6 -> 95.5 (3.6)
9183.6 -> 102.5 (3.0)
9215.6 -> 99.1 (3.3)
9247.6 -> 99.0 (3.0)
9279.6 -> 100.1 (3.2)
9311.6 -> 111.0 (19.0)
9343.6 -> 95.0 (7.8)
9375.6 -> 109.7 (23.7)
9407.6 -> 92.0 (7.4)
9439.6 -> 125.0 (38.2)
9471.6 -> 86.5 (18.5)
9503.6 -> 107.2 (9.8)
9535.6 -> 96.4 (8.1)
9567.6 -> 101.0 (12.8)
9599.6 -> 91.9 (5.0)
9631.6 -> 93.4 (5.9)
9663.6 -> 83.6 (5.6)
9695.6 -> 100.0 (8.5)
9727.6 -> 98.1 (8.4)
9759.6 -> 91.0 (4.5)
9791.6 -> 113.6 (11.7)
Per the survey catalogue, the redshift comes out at 0.027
